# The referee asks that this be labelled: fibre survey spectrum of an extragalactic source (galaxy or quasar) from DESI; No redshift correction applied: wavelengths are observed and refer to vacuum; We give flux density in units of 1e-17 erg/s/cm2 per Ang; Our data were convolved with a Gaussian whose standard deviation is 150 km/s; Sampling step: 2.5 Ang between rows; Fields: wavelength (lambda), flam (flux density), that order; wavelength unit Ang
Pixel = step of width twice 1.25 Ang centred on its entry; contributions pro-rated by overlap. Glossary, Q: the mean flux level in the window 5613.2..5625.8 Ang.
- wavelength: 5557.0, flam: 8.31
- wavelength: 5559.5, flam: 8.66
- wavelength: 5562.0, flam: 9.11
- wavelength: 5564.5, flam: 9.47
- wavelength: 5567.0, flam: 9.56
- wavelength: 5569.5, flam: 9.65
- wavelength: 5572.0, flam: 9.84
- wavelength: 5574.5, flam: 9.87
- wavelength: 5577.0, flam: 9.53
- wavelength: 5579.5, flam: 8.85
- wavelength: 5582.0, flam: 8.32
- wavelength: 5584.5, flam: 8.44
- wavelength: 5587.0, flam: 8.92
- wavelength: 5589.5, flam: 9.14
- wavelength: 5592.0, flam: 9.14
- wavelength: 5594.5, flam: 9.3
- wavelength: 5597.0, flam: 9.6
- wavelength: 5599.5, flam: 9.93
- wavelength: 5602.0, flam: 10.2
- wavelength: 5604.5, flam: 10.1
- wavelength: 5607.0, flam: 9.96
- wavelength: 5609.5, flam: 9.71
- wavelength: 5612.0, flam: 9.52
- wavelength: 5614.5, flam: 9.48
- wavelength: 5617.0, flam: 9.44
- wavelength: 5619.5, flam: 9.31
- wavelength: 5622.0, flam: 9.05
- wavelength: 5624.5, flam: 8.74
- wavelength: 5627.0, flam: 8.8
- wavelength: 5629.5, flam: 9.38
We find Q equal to 9.2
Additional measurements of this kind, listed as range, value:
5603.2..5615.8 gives 9.75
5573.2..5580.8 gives 9.41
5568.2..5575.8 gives 9.78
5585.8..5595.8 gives 9.13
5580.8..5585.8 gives 8.39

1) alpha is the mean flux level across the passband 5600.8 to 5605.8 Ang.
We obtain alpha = 10.1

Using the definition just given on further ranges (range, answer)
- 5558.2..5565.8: 9.08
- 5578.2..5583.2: 8.6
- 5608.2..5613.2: 9.62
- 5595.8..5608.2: 9.96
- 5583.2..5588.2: 8.67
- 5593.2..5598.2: 9.45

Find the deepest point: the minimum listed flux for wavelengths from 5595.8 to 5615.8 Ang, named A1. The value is 9.48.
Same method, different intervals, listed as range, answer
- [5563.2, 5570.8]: 9.47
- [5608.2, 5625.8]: 8.74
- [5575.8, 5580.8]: 8.85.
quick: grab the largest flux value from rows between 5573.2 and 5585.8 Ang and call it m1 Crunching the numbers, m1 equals 9.87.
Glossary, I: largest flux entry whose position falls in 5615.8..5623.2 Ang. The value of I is 9.44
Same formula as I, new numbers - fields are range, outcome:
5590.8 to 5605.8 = 10.2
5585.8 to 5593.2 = 9.14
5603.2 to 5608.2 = 10.1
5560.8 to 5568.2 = 9.56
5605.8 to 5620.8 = 9.96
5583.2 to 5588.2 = 8.92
